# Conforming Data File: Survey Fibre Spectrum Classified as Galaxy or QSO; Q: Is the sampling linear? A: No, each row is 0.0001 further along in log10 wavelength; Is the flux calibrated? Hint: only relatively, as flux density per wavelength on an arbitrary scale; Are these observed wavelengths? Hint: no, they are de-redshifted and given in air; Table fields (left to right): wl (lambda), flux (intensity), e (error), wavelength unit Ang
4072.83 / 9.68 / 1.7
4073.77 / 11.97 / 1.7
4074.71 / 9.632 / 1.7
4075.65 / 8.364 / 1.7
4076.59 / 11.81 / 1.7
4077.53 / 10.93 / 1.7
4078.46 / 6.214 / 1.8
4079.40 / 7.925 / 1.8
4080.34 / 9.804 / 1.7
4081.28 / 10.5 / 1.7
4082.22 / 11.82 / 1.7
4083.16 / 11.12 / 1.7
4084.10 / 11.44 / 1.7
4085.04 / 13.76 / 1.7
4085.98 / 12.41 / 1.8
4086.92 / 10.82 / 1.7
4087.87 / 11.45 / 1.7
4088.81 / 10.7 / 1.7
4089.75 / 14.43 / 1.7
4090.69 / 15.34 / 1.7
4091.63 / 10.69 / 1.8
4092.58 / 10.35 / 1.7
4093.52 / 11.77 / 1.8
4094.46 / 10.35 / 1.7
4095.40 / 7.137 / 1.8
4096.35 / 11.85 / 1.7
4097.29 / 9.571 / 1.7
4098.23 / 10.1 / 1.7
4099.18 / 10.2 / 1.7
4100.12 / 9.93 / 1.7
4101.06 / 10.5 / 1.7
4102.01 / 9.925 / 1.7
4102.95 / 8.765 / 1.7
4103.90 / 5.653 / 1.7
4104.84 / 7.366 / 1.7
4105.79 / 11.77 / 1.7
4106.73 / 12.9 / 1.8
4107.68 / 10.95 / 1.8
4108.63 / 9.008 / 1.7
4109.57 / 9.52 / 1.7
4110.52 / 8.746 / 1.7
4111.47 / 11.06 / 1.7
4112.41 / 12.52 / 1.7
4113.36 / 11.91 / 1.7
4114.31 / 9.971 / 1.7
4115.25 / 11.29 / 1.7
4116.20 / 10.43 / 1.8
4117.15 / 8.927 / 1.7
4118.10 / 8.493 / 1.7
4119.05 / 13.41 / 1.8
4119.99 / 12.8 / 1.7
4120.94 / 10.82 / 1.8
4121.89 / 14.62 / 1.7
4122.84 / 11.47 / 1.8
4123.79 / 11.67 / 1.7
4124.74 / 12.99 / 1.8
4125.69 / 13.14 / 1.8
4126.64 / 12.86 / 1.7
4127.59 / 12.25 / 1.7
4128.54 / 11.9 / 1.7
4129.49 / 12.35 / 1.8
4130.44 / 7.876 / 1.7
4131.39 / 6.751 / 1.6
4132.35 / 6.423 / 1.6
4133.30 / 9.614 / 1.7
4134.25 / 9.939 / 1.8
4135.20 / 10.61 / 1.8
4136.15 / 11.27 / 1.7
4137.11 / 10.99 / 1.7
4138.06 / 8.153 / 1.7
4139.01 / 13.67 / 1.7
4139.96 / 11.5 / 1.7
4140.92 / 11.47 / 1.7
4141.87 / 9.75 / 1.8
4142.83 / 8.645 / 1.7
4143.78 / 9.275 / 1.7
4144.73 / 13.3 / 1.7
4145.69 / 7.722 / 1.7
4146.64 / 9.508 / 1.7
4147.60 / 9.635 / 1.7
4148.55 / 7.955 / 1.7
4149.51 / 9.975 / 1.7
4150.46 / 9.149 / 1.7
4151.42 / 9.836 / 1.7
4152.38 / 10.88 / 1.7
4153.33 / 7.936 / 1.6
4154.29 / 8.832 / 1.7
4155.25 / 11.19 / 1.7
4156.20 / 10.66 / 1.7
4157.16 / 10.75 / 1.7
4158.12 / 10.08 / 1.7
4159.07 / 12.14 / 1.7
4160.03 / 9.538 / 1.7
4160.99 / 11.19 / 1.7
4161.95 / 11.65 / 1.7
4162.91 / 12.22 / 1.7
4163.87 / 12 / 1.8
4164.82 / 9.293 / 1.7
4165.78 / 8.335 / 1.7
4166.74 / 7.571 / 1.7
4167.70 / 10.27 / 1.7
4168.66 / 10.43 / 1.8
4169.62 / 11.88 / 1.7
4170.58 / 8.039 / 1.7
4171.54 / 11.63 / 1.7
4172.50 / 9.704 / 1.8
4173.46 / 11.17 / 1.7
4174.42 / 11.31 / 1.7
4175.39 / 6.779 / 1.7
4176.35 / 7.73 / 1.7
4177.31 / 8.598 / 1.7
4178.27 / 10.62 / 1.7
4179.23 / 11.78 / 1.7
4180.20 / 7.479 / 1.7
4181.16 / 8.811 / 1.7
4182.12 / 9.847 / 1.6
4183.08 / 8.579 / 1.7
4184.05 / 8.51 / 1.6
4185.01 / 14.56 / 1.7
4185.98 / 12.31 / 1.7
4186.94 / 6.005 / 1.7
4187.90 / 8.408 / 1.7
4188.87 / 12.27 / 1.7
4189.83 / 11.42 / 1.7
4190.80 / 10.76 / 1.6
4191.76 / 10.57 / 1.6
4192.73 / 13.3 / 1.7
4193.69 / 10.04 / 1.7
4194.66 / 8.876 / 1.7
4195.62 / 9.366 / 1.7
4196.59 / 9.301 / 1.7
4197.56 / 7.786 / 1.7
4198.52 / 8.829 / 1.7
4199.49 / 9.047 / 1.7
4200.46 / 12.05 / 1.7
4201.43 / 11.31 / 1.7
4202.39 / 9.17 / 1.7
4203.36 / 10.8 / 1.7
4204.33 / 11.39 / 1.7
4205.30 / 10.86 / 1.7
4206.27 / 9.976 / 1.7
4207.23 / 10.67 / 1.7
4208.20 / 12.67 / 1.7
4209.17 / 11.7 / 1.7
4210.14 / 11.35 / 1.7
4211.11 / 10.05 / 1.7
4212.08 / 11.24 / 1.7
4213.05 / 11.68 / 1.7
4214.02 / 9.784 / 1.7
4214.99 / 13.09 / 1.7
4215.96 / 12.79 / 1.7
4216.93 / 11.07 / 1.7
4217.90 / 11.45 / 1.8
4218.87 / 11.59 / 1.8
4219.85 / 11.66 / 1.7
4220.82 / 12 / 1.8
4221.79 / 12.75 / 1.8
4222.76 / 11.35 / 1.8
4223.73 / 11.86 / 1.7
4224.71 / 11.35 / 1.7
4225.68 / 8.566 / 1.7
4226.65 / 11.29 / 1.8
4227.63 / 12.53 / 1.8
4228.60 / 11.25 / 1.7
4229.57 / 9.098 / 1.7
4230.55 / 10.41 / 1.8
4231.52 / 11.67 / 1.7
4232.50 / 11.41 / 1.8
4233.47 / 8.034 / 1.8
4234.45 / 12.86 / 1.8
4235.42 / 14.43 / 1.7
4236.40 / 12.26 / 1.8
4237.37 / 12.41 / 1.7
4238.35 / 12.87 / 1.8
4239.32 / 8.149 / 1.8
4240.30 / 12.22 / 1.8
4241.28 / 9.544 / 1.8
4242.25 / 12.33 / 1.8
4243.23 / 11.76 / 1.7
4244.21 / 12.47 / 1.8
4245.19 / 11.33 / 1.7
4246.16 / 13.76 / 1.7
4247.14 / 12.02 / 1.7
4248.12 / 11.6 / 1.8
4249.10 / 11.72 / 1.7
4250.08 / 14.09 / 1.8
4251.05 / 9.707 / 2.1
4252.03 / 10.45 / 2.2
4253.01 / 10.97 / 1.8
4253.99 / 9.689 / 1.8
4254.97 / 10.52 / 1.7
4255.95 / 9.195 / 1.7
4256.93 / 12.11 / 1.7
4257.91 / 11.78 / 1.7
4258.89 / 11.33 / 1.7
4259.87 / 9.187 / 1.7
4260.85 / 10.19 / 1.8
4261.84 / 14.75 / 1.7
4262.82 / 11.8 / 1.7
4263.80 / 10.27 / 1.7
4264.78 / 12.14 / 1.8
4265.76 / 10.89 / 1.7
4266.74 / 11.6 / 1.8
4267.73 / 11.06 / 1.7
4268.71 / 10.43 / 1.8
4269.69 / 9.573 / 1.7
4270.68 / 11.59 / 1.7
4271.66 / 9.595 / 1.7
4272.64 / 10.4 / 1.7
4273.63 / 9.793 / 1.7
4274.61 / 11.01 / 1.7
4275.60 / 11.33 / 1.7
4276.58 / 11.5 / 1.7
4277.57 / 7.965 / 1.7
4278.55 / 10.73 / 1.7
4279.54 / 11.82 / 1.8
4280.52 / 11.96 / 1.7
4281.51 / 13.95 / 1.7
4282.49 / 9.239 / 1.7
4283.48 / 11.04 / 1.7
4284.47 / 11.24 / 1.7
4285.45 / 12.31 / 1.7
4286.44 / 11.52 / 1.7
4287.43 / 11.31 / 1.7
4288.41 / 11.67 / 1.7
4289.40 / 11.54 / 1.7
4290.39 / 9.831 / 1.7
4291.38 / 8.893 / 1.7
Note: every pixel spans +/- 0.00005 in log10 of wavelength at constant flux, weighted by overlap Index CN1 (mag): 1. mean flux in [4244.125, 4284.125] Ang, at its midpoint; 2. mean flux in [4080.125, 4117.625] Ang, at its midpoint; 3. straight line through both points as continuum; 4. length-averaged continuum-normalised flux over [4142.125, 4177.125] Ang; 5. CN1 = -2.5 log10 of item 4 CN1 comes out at 0.09 mag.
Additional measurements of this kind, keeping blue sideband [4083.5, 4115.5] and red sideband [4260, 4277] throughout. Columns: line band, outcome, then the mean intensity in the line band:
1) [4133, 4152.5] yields 0.07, 10.1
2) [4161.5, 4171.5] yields 0.06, 10.2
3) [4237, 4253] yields -0.06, 11.6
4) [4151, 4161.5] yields 0.05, 10.3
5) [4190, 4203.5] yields 0.08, 10.1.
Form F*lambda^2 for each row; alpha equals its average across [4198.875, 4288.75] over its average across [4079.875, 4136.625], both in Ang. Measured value 1.11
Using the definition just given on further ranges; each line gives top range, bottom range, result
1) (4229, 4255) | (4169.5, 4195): 1.17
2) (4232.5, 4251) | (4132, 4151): 1.25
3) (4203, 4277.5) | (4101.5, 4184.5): 1.15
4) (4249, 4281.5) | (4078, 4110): 1.14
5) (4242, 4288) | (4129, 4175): 1.17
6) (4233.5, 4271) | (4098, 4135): 1.15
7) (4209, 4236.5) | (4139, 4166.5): 1.15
